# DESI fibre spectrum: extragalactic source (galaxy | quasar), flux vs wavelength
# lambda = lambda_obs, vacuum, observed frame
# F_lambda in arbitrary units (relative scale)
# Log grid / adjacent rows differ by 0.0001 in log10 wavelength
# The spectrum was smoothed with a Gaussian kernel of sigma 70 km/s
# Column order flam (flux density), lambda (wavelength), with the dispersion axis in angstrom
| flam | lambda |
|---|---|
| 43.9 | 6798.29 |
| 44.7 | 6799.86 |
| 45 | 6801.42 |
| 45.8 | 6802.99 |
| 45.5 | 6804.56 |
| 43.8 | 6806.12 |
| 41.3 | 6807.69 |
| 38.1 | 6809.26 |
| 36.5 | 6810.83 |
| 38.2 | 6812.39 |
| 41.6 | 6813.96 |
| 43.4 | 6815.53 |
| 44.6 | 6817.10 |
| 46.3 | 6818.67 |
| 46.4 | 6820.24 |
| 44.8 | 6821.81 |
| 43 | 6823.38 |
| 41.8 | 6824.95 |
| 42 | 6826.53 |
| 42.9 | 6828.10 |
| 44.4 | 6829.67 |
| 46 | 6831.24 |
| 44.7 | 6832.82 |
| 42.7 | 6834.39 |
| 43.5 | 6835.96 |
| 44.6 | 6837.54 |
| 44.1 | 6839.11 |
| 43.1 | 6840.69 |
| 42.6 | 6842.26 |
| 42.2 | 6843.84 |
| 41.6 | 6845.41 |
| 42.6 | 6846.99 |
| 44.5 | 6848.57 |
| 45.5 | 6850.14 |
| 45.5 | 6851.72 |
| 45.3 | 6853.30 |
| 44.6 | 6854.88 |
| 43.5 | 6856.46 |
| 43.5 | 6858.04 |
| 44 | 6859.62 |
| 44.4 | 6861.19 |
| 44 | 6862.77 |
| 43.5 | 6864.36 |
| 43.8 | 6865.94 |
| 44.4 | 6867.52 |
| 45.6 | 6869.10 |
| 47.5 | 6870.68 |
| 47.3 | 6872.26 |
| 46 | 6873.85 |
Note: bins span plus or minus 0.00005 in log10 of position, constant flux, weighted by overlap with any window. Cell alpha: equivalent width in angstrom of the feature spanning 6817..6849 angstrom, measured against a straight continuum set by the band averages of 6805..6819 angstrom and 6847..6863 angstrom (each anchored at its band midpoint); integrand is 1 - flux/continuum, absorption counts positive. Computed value -0.60 angstrom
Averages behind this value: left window 41.5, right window 44.4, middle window 43.7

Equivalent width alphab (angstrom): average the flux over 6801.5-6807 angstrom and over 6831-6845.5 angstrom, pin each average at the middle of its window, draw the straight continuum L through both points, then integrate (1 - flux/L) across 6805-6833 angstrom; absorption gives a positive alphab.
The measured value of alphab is 1.0 angstrom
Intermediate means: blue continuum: 44.9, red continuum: 43.5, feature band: 42.8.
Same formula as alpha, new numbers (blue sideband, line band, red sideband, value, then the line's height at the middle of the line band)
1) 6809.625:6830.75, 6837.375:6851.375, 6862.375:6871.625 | 0.13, 43.8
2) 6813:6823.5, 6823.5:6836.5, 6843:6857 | 0.20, 44.1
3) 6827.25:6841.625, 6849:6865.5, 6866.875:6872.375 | 0.37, 45.4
